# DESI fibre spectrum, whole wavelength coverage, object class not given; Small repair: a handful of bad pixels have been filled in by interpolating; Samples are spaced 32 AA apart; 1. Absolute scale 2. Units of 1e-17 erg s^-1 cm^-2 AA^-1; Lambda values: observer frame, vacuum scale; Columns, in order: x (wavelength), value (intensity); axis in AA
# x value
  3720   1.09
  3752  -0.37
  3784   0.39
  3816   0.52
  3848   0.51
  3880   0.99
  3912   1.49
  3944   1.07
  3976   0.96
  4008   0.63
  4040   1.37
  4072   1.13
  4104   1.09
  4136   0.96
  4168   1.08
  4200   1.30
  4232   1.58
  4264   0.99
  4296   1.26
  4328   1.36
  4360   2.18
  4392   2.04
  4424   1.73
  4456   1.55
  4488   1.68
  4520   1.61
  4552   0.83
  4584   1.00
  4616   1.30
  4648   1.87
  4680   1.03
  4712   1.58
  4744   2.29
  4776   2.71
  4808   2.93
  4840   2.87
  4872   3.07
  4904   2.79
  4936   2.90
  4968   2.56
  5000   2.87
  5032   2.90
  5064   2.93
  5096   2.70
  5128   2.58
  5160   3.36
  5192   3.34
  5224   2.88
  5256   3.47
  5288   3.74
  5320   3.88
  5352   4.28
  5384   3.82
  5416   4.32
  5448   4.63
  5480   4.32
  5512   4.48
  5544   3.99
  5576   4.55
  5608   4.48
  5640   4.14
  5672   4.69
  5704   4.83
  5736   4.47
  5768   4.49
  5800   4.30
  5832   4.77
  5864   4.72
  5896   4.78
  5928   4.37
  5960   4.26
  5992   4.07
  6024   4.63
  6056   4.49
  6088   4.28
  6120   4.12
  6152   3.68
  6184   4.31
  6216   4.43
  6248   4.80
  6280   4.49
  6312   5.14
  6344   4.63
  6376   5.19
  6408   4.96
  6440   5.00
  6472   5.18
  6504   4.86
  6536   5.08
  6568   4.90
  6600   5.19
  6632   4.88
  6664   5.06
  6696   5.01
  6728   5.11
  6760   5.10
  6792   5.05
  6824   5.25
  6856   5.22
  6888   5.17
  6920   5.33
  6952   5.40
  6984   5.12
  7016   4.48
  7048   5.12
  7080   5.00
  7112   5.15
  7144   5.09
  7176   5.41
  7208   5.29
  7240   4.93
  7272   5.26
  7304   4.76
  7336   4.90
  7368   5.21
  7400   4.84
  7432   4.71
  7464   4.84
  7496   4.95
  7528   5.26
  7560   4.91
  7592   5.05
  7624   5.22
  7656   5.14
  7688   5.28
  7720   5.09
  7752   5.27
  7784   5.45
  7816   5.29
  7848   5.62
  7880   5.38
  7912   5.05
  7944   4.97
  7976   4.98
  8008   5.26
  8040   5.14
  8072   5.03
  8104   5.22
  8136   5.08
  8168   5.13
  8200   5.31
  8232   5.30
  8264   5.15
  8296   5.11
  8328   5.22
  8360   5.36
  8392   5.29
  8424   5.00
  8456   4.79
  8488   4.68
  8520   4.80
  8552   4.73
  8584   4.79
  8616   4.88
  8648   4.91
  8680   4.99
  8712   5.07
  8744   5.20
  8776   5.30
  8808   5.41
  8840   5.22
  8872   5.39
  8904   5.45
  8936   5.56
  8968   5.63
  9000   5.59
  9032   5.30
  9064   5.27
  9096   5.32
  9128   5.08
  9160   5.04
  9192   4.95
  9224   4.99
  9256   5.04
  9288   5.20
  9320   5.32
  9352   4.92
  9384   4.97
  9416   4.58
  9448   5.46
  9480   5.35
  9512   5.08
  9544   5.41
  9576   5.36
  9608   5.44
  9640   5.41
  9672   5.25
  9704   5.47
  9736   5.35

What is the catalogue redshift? 0.19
